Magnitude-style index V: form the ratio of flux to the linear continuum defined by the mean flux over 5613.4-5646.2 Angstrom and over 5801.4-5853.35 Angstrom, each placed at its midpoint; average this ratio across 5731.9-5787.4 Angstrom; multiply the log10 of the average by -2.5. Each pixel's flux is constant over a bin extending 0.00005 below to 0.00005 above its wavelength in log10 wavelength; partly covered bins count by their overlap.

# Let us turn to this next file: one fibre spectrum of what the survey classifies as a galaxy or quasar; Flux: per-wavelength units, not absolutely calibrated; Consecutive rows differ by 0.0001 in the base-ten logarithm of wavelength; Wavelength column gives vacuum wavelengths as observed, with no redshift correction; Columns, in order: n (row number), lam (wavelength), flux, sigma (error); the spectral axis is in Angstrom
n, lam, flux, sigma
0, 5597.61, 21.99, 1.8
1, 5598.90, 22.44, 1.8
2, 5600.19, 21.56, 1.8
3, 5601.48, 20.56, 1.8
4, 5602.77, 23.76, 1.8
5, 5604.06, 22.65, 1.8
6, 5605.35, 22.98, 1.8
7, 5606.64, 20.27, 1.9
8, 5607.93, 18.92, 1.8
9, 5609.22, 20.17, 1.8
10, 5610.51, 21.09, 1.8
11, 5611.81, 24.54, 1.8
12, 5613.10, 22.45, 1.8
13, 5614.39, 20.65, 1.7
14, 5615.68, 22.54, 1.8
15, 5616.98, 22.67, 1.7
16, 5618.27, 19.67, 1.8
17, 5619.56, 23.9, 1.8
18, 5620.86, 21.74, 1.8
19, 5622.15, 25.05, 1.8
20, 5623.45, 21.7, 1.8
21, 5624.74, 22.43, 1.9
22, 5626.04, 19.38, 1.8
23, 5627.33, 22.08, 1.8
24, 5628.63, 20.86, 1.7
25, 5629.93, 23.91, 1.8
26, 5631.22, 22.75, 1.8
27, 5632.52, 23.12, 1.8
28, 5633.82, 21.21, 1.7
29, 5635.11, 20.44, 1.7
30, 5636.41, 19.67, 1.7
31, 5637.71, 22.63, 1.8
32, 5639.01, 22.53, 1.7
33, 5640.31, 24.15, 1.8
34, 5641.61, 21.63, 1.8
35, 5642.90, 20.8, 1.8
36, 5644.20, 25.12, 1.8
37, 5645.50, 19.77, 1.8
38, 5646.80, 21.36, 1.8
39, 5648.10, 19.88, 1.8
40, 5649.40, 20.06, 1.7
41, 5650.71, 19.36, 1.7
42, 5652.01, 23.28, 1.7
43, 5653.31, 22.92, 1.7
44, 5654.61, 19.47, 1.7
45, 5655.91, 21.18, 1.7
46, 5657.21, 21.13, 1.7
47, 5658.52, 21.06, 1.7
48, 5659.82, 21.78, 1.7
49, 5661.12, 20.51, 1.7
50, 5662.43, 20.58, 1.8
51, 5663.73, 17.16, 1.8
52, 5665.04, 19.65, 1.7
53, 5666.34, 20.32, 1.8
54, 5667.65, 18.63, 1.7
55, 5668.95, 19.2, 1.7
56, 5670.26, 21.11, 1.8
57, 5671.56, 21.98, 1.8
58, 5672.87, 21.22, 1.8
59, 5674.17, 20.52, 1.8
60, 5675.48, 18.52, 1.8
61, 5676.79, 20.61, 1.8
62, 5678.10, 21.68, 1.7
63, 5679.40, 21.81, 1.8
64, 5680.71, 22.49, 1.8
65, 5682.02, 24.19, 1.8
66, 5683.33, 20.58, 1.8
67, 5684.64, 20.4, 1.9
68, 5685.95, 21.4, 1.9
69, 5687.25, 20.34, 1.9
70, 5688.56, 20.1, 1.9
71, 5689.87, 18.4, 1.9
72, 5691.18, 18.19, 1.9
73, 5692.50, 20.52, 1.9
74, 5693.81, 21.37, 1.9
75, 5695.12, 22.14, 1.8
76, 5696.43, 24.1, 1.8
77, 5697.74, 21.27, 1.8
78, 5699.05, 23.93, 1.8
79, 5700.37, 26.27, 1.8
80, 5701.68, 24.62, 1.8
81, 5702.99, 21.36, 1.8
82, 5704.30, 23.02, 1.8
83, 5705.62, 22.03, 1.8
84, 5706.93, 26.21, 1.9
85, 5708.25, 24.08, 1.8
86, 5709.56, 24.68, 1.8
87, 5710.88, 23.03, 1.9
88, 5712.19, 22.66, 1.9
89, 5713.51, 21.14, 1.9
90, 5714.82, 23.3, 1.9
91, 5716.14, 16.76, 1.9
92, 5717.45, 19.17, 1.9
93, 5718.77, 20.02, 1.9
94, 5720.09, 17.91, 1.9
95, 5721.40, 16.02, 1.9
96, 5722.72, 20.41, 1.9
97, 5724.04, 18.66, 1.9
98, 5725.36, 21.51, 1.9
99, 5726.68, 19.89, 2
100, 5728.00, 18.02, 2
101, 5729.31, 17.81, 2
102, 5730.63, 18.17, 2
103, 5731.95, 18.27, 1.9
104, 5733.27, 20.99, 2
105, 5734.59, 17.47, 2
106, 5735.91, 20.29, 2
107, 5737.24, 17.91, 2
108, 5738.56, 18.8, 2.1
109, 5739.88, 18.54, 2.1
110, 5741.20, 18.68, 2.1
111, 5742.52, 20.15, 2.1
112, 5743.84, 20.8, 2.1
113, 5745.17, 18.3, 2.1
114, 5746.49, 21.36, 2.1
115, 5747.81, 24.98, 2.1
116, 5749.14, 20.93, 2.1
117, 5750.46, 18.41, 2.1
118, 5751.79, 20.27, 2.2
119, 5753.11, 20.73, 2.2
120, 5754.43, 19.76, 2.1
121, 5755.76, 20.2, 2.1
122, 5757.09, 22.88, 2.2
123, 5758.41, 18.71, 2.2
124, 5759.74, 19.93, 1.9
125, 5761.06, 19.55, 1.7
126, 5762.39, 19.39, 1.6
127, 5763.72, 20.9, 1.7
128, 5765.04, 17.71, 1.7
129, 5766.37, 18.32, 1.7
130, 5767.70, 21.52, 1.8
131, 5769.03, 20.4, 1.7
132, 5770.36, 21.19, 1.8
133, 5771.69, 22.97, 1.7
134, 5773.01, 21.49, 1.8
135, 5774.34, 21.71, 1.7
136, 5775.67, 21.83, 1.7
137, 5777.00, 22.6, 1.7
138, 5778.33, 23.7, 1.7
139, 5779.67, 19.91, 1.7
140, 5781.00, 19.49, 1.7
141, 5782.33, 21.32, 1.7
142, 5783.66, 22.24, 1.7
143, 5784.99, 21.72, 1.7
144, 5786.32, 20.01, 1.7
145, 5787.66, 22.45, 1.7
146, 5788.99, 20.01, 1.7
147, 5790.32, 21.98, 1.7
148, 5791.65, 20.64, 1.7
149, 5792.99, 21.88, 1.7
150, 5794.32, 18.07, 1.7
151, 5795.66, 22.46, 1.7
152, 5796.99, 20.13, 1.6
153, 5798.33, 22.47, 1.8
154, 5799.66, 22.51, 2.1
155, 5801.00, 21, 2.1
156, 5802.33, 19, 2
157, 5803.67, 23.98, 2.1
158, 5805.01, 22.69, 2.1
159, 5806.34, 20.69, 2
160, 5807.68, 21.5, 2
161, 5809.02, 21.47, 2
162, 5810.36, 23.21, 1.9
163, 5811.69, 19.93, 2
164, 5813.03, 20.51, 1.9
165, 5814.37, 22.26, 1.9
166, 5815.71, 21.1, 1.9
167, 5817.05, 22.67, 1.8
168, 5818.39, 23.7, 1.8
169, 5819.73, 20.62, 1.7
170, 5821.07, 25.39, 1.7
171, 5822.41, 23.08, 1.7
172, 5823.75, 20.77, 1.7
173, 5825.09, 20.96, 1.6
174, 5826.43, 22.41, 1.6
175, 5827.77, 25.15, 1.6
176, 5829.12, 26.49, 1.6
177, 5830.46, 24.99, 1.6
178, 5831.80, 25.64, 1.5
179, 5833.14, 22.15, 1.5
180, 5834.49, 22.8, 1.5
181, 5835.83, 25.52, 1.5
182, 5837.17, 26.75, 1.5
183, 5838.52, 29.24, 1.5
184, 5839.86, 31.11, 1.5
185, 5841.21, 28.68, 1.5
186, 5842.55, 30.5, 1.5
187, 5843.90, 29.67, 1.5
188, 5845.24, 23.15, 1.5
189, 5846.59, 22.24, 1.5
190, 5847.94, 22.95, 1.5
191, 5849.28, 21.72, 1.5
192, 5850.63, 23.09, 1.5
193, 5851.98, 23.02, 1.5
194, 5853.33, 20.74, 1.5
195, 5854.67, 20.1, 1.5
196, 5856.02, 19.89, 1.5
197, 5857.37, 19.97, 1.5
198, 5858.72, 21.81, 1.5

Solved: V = 0.134 mag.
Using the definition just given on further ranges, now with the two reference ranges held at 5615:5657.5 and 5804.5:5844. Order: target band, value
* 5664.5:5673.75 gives 0.09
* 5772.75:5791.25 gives 0.10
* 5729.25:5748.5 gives 0.18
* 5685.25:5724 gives 0.05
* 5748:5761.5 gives 0.14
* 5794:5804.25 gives 0.12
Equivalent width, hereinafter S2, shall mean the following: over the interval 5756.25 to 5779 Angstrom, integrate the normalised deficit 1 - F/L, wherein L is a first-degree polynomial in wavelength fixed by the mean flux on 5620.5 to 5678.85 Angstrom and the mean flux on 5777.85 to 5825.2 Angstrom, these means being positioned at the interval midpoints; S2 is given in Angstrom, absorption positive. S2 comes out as 0.6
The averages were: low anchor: 21.2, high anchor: 21.5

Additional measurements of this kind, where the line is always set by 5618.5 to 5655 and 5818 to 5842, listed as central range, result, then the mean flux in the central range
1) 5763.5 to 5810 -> 5.6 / 21.2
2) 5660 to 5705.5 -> 2.8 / 21.1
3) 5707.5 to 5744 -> 5.3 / 19.8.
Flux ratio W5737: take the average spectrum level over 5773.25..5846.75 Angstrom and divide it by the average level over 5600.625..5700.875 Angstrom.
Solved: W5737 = 1.1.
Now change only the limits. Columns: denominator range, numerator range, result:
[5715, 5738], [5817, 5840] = 1.29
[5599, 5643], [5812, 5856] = 1.09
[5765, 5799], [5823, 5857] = 1.15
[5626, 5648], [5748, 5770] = 0.92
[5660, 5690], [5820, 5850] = 1.22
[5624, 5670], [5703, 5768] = 0.96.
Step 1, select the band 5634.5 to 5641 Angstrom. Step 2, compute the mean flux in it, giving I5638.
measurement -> 21.9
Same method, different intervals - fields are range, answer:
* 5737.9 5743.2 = 19.1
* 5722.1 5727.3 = 20.1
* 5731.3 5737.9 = 19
